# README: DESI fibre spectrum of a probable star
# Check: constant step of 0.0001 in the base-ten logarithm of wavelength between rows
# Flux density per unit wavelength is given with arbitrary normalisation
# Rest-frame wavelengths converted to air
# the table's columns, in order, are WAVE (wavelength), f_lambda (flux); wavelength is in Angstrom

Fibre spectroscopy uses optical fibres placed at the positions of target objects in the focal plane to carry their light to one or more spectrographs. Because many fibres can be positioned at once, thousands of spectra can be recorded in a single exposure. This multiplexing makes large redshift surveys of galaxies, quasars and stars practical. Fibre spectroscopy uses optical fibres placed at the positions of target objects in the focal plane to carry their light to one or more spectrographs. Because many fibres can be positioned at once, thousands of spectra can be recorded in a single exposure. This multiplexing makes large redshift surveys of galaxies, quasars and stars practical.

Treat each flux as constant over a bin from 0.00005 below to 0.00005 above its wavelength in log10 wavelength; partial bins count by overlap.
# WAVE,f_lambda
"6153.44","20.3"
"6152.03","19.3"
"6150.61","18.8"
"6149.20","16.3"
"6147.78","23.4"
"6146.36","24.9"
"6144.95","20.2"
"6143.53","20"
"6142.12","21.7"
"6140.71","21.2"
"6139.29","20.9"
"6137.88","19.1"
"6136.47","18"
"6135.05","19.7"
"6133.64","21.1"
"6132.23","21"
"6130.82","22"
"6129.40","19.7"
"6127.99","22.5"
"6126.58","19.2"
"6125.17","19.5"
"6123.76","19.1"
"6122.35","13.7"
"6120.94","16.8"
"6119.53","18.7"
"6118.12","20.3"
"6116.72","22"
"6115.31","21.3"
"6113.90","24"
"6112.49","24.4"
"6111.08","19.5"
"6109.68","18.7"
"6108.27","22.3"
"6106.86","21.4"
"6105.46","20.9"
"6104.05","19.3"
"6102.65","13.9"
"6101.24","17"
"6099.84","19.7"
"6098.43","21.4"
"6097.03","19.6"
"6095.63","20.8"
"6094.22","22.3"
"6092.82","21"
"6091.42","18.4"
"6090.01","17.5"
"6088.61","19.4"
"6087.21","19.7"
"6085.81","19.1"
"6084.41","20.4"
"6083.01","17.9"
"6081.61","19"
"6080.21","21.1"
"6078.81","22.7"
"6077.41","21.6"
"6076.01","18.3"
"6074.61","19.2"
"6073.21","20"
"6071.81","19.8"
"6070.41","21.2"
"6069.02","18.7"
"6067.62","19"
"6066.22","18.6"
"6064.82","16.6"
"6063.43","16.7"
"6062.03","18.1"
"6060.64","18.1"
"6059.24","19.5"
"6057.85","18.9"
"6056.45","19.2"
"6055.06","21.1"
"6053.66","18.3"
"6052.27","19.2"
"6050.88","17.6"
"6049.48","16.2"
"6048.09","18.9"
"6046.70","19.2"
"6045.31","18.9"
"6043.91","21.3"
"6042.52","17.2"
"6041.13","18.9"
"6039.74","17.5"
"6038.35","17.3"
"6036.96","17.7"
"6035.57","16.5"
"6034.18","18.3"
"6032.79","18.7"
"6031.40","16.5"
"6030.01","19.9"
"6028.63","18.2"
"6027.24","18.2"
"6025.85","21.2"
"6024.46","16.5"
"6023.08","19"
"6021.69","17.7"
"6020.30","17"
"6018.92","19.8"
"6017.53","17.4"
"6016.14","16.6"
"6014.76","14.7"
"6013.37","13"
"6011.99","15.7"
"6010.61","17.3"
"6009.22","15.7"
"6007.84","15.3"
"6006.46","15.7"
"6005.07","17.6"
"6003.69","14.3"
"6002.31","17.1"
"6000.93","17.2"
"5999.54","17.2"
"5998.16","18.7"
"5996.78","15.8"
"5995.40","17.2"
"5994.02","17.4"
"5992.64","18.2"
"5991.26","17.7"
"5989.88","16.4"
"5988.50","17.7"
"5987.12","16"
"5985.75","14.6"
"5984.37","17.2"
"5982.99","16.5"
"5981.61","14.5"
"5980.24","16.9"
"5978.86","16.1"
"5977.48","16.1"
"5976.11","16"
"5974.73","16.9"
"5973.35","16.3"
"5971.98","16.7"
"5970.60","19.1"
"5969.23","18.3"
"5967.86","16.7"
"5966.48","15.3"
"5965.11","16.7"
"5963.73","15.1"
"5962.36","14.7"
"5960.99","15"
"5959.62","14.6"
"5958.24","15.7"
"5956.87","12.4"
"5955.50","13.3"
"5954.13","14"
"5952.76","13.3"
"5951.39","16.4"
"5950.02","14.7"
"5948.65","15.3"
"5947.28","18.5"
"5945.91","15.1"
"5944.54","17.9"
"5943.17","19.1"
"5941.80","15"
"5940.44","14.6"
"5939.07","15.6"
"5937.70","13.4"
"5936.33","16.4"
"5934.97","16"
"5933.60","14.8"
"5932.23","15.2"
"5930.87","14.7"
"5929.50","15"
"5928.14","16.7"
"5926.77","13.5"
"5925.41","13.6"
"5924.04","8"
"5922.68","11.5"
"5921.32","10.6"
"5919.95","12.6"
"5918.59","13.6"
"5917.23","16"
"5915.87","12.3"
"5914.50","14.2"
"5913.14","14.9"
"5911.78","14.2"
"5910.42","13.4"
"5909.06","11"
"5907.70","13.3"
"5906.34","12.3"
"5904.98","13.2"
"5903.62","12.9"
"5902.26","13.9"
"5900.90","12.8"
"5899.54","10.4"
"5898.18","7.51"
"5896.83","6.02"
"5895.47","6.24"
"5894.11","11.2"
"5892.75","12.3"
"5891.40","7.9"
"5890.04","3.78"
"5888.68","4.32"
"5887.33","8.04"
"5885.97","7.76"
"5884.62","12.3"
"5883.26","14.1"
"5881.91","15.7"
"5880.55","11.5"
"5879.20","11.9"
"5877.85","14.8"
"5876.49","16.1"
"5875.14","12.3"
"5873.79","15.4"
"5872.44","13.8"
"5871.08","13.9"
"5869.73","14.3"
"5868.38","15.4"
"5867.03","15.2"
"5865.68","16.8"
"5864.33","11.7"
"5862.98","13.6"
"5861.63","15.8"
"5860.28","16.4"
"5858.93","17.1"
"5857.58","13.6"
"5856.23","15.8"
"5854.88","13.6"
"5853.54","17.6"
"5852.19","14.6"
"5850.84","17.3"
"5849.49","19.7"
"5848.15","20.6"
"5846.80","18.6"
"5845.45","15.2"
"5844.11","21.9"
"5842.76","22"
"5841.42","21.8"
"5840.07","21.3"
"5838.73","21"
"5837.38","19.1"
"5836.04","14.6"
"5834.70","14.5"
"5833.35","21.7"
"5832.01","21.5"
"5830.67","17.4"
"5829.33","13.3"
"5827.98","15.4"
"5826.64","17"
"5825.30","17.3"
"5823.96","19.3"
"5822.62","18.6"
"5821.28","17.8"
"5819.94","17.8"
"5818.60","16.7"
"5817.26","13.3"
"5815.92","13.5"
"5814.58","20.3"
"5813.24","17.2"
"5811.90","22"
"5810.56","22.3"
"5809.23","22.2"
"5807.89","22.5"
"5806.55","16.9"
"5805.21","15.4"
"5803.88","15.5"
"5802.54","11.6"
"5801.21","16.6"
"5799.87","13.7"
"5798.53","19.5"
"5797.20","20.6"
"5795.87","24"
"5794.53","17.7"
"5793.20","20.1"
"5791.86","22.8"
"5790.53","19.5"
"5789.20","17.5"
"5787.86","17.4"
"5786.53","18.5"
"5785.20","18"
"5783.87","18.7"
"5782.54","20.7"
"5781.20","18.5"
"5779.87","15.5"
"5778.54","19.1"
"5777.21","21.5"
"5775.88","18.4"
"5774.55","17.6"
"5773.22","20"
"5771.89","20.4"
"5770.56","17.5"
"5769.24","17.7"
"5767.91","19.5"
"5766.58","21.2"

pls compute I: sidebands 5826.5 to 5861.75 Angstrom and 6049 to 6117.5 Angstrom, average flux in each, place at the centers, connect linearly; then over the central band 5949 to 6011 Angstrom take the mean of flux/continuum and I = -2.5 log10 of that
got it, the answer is 0.17 mag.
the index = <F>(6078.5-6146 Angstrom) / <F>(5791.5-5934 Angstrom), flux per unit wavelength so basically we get 1.32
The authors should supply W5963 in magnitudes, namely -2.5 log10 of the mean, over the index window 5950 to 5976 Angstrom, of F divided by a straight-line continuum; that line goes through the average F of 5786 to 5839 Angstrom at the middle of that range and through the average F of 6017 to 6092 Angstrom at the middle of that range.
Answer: 0.19 mag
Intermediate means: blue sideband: 18.1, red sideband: 18.8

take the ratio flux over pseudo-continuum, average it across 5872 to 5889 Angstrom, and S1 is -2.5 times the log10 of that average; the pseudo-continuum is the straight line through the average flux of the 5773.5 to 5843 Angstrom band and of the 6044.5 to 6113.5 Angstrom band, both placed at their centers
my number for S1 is 0.45 mag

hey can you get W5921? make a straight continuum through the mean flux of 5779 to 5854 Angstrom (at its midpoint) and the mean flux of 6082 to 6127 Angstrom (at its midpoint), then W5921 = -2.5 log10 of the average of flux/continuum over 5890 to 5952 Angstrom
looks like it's 0.38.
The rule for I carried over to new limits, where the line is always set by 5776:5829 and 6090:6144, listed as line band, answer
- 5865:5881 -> 0.29 mag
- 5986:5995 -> 0.13 mag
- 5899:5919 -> 0.38 mag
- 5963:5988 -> 0.17 mag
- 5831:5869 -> 0.06 mag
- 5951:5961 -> 0.32 mag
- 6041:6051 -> 0.06 mag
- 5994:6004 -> 0.15 mag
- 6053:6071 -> 0.05 mag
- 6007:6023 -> 0.18 mag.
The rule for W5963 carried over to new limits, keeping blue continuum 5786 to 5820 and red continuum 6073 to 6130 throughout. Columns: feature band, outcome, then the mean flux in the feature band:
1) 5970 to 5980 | 0.149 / 16.7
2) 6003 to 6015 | 0.241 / 15.5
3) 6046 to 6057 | 0.049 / 18.7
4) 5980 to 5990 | 0.186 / 16.2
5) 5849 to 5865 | 0.194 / 15.5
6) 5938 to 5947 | 0.174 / 16.2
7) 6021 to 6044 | 0.074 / 18.2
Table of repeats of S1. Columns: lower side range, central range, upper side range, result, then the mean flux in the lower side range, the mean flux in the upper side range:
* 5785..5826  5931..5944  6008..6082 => 0.18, 18.3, 18.3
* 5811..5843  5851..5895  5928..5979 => 0.30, 18.1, 15.7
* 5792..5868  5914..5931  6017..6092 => 0.34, 17.7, 18.8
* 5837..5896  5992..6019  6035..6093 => 0.07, 14.6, 18.9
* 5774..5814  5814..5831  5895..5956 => 0.06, 18.7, 13.7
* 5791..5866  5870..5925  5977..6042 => 0.43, 17.8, 17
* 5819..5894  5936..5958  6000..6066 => 0.09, 15.5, 17.7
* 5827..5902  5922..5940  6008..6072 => 0.12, 14.5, 18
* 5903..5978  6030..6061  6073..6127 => -0.02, 14.8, 19.8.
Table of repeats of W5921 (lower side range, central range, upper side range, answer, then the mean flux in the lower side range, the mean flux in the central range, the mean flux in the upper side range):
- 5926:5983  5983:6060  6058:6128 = 0.000 mag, 15.7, 17.6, 19.6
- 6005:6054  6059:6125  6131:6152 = -0.019 mag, 17.6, 19.5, 20.5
